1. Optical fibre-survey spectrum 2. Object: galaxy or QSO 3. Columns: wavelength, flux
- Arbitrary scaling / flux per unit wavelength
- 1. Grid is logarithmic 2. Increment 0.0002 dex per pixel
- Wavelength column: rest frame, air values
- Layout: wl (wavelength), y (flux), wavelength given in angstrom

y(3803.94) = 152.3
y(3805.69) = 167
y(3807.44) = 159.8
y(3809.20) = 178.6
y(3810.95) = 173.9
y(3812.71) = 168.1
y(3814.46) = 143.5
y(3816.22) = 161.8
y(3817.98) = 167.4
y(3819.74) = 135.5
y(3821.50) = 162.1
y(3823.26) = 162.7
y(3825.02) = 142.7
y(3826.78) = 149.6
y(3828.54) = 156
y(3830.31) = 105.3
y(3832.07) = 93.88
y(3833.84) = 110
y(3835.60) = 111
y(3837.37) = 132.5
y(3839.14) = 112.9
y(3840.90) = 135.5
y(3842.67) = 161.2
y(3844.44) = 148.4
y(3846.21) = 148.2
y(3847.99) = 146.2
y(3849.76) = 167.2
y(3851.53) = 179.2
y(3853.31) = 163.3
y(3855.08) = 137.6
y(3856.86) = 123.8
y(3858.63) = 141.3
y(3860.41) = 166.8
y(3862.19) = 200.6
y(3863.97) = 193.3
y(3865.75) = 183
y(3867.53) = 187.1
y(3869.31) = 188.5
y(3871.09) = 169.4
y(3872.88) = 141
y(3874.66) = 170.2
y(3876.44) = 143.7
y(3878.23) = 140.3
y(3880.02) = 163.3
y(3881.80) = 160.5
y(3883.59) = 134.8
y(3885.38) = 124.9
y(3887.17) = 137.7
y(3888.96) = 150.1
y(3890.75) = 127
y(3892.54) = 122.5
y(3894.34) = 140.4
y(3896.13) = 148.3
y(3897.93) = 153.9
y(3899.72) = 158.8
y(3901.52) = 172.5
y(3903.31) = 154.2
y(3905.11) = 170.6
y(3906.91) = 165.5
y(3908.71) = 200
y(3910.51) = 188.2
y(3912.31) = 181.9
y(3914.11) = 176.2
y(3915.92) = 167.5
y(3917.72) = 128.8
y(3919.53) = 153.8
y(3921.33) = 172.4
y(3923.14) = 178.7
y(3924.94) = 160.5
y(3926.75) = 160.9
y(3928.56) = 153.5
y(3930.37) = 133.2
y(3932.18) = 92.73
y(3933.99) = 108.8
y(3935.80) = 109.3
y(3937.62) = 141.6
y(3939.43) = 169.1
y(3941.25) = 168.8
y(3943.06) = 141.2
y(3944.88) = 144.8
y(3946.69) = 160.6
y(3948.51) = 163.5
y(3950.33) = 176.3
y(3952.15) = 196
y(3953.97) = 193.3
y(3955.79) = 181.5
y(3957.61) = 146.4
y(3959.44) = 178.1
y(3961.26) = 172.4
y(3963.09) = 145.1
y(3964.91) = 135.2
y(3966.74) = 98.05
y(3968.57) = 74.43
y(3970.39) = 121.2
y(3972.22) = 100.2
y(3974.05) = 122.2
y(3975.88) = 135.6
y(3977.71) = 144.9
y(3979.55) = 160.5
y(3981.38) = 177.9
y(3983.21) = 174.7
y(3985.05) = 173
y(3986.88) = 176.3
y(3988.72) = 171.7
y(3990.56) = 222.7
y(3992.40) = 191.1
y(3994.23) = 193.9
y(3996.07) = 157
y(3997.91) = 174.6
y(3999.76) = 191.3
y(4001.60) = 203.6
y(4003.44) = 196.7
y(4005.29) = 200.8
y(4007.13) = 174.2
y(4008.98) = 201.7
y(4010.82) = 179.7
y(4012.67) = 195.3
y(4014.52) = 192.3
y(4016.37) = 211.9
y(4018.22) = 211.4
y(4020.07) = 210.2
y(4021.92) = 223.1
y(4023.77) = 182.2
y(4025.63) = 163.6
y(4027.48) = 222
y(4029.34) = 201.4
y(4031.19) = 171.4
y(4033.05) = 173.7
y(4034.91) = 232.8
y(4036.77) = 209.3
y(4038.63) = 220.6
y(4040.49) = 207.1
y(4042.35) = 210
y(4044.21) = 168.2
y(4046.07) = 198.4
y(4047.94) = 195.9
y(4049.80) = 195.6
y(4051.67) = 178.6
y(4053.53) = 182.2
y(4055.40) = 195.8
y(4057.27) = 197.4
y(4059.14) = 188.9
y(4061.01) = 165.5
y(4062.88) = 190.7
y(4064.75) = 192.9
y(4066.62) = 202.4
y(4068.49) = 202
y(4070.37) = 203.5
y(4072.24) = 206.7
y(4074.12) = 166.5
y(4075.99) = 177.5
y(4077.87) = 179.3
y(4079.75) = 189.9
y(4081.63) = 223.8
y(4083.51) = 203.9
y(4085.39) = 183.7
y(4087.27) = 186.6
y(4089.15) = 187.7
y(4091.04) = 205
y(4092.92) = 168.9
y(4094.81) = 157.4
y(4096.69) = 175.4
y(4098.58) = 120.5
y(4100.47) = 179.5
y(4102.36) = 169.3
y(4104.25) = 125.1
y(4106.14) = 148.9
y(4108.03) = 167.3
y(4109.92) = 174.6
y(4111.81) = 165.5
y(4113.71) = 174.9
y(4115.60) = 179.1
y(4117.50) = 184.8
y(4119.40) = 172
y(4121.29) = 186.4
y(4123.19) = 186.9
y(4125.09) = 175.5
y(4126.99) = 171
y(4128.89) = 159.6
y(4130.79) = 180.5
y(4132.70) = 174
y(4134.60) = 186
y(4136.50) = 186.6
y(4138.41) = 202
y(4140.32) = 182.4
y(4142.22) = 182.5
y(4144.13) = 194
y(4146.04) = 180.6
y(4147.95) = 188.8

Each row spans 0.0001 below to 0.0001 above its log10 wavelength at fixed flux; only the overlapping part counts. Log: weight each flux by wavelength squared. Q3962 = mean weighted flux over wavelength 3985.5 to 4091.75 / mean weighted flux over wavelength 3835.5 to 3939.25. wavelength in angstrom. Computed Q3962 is 1.36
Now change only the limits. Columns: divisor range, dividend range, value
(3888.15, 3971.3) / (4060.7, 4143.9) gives 1.28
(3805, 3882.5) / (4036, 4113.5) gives 1.35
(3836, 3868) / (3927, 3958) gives 1.02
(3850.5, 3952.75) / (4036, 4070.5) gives 1.34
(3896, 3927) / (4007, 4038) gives 1.26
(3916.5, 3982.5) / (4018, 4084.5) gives 1.40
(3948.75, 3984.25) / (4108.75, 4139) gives 1.29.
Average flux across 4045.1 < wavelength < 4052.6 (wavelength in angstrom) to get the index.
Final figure 192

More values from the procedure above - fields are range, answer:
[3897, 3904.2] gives 160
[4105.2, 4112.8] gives 164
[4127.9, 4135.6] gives 175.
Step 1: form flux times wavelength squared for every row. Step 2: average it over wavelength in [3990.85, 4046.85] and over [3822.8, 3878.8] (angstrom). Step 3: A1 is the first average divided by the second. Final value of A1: 1.4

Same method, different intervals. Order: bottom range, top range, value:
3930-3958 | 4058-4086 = 1.34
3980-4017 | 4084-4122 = 0.96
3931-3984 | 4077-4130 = 1.29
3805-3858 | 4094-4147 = 1.37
